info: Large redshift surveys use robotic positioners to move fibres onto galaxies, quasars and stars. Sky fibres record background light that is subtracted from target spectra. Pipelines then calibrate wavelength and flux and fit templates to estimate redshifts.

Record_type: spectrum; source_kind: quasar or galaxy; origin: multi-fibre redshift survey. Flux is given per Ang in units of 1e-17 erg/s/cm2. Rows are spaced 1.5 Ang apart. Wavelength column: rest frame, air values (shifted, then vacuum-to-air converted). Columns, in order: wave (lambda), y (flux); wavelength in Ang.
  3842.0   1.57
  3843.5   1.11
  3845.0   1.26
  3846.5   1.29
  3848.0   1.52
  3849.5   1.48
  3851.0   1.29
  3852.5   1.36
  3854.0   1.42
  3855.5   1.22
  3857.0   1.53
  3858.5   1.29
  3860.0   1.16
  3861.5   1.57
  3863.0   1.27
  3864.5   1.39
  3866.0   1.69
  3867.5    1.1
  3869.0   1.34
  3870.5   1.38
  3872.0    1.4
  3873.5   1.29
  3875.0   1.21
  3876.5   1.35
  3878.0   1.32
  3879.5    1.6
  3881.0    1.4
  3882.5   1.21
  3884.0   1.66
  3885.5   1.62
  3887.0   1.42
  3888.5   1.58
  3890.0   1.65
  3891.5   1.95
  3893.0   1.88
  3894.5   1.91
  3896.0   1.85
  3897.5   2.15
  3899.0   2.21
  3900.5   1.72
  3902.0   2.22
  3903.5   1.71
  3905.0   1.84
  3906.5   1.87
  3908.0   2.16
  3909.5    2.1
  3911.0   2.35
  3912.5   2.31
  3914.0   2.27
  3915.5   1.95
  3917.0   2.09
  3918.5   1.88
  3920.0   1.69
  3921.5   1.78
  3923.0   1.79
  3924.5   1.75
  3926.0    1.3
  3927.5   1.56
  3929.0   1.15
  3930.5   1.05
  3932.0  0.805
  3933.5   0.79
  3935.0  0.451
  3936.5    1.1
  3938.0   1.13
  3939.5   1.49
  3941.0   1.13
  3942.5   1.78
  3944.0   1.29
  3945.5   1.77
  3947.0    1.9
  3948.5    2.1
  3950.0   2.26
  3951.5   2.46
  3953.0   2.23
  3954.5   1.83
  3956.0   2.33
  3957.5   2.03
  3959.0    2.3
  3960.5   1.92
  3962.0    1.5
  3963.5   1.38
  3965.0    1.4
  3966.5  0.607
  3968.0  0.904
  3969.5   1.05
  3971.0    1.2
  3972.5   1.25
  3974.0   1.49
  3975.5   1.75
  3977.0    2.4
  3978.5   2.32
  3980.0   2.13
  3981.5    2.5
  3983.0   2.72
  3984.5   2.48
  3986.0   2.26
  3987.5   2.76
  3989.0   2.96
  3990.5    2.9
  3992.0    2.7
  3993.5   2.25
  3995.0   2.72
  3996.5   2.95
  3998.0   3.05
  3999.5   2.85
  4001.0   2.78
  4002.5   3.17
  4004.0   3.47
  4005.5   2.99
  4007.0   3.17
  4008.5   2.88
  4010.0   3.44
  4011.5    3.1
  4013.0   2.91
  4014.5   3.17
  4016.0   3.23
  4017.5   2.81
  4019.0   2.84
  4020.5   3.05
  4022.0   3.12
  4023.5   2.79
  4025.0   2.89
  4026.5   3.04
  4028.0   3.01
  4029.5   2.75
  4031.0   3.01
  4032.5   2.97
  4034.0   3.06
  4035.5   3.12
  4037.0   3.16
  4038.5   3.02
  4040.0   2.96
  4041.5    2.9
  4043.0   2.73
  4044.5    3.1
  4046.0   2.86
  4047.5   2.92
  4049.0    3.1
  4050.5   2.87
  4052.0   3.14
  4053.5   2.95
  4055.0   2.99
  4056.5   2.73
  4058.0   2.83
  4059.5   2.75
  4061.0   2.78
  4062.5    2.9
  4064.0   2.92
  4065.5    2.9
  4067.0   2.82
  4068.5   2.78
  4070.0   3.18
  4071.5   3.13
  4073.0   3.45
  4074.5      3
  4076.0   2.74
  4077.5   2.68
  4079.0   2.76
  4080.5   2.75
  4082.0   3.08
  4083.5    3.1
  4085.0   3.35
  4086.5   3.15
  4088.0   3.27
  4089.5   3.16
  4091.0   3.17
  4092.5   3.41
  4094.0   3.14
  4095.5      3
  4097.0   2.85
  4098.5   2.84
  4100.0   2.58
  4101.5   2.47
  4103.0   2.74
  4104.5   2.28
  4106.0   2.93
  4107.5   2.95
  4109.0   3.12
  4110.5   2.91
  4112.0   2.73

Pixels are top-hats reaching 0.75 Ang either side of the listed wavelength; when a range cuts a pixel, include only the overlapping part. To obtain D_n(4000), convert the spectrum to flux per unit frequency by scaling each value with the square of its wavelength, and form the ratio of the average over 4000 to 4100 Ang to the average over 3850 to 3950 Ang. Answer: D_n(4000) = 2.05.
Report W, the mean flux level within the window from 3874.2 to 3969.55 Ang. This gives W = 1.67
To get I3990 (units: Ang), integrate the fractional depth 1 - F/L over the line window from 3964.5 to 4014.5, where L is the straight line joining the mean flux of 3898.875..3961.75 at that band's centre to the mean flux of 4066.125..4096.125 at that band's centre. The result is -2.9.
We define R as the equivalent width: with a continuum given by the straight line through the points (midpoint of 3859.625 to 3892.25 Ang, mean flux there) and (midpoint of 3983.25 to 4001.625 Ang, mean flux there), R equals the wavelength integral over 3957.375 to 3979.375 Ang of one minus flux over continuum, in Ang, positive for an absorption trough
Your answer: 8.1 Ang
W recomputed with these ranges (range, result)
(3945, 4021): 2.36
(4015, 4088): 2.97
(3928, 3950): 1.32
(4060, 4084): 2.93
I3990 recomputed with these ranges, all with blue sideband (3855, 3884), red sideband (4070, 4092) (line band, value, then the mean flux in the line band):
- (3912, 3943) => 5.7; 1.48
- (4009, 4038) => -4.7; 3.02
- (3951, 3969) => 3.1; 1.72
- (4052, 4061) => 0.0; 2.87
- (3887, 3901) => -2.6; 1.86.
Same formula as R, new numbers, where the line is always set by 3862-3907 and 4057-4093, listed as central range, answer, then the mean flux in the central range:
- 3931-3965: 7.46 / 1.63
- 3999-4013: -3.34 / 3.09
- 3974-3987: 0.16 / 2.28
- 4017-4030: -1.52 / 2.93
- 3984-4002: -2.49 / 2.73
